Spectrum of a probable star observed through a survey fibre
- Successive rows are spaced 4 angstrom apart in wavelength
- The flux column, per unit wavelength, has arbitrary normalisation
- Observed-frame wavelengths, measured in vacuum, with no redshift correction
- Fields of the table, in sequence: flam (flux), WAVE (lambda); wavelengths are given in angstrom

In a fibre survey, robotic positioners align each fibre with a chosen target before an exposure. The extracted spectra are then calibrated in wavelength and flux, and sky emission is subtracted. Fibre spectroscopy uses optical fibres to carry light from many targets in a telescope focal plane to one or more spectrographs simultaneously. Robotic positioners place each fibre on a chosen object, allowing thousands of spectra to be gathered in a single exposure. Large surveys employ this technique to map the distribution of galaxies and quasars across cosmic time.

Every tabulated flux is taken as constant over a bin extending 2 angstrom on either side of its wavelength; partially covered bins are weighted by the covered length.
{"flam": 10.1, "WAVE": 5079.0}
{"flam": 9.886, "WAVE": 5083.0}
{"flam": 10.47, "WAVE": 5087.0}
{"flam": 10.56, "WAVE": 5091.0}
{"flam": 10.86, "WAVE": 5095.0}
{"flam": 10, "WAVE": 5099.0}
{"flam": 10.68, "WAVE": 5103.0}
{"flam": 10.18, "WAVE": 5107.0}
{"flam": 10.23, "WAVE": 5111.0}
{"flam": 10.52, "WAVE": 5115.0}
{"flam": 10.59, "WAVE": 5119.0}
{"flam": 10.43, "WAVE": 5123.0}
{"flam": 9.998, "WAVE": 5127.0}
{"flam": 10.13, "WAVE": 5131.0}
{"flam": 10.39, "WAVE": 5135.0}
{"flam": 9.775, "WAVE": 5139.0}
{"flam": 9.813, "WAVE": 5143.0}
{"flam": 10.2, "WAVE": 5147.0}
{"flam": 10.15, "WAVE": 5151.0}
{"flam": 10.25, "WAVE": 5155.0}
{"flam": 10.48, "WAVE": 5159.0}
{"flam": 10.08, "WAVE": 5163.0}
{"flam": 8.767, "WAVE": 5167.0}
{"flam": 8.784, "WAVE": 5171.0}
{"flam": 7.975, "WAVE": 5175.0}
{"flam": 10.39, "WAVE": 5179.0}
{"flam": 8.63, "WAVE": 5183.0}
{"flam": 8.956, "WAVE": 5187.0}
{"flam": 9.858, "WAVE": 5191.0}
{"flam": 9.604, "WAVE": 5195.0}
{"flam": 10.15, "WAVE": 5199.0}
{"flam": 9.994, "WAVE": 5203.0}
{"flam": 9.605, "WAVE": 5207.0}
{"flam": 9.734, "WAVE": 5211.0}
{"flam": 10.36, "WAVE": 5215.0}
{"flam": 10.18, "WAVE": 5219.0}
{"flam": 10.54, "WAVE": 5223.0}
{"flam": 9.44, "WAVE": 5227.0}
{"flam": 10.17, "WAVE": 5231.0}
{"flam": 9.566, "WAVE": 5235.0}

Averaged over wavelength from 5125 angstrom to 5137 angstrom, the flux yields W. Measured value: 10.2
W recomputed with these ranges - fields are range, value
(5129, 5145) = 10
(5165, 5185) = 8.91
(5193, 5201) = 9.88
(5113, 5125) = 10.5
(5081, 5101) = 10.4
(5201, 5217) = 9.92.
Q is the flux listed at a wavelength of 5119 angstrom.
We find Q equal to 10.59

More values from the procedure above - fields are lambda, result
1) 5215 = 10.36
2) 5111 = 10.23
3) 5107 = 10.18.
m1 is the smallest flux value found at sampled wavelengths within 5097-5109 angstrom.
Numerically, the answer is 10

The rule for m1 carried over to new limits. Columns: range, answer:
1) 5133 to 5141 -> 9.775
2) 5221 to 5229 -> 9.44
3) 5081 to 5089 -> 9.886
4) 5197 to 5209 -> 9.605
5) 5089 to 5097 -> 10.56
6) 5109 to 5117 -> 10.23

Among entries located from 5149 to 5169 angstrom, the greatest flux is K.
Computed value 10.48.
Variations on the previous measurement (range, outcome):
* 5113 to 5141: 10.59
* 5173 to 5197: 10.39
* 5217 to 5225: 10.54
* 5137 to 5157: 10.25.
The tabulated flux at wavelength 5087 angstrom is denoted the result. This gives 10.47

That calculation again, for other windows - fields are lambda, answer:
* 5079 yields 10.1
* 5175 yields 7.975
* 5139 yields 9.775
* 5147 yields 10.2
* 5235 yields 9.566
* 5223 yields 10.54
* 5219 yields 10.18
